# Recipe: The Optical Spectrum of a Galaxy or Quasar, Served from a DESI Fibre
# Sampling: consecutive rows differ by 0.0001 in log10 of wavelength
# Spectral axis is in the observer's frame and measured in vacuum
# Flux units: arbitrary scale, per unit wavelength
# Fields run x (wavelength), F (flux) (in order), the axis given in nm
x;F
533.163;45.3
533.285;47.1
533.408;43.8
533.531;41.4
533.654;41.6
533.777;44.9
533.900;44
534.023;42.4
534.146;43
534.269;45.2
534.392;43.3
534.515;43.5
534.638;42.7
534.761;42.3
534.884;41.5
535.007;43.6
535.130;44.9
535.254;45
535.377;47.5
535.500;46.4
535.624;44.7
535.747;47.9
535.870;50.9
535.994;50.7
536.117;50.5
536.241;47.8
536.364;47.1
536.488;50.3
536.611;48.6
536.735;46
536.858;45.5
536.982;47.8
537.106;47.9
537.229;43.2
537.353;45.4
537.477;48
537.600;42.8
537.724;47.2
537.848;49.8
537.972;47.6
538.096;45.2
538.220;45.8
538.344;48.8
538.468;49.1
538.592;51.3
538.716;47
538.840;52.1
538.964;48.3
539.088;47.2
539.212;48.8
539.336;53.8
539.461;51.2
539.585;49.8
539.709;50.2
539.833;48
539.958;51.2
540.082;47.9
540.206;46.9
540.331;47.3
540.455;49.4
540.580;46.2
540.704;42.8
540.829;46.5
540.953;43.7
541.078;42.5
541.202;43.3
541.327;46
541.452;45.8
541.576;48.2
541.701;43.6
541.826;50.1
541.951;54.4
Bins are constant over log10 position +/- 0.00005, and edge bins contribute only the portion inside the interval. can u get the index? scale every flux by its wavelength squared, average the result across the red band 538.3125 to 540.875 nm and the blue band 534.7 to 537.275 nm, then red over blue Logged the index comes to 1.1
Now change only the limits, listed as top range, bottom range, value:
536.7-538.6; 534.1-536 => 1.05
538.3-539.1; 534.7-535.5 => 1.13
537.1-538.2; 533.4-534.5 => 1.08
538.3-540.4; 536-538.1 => 1.05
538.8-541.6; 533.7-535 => 1.13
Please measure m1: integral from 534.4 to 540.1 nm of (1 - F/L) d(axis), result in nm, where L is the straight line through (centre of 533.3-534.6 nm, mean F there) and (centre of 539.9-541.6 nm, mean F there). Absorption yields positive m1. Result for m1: -0.33 nm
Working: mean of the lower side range 43.4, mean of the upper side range 46.2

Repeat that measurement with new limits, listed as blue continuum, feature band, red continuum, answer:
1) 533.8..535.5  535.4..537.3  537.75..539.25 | -0.08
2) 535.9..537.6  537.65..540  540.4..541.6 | -0.13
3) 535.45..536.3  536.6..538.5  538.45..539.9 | 0.09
